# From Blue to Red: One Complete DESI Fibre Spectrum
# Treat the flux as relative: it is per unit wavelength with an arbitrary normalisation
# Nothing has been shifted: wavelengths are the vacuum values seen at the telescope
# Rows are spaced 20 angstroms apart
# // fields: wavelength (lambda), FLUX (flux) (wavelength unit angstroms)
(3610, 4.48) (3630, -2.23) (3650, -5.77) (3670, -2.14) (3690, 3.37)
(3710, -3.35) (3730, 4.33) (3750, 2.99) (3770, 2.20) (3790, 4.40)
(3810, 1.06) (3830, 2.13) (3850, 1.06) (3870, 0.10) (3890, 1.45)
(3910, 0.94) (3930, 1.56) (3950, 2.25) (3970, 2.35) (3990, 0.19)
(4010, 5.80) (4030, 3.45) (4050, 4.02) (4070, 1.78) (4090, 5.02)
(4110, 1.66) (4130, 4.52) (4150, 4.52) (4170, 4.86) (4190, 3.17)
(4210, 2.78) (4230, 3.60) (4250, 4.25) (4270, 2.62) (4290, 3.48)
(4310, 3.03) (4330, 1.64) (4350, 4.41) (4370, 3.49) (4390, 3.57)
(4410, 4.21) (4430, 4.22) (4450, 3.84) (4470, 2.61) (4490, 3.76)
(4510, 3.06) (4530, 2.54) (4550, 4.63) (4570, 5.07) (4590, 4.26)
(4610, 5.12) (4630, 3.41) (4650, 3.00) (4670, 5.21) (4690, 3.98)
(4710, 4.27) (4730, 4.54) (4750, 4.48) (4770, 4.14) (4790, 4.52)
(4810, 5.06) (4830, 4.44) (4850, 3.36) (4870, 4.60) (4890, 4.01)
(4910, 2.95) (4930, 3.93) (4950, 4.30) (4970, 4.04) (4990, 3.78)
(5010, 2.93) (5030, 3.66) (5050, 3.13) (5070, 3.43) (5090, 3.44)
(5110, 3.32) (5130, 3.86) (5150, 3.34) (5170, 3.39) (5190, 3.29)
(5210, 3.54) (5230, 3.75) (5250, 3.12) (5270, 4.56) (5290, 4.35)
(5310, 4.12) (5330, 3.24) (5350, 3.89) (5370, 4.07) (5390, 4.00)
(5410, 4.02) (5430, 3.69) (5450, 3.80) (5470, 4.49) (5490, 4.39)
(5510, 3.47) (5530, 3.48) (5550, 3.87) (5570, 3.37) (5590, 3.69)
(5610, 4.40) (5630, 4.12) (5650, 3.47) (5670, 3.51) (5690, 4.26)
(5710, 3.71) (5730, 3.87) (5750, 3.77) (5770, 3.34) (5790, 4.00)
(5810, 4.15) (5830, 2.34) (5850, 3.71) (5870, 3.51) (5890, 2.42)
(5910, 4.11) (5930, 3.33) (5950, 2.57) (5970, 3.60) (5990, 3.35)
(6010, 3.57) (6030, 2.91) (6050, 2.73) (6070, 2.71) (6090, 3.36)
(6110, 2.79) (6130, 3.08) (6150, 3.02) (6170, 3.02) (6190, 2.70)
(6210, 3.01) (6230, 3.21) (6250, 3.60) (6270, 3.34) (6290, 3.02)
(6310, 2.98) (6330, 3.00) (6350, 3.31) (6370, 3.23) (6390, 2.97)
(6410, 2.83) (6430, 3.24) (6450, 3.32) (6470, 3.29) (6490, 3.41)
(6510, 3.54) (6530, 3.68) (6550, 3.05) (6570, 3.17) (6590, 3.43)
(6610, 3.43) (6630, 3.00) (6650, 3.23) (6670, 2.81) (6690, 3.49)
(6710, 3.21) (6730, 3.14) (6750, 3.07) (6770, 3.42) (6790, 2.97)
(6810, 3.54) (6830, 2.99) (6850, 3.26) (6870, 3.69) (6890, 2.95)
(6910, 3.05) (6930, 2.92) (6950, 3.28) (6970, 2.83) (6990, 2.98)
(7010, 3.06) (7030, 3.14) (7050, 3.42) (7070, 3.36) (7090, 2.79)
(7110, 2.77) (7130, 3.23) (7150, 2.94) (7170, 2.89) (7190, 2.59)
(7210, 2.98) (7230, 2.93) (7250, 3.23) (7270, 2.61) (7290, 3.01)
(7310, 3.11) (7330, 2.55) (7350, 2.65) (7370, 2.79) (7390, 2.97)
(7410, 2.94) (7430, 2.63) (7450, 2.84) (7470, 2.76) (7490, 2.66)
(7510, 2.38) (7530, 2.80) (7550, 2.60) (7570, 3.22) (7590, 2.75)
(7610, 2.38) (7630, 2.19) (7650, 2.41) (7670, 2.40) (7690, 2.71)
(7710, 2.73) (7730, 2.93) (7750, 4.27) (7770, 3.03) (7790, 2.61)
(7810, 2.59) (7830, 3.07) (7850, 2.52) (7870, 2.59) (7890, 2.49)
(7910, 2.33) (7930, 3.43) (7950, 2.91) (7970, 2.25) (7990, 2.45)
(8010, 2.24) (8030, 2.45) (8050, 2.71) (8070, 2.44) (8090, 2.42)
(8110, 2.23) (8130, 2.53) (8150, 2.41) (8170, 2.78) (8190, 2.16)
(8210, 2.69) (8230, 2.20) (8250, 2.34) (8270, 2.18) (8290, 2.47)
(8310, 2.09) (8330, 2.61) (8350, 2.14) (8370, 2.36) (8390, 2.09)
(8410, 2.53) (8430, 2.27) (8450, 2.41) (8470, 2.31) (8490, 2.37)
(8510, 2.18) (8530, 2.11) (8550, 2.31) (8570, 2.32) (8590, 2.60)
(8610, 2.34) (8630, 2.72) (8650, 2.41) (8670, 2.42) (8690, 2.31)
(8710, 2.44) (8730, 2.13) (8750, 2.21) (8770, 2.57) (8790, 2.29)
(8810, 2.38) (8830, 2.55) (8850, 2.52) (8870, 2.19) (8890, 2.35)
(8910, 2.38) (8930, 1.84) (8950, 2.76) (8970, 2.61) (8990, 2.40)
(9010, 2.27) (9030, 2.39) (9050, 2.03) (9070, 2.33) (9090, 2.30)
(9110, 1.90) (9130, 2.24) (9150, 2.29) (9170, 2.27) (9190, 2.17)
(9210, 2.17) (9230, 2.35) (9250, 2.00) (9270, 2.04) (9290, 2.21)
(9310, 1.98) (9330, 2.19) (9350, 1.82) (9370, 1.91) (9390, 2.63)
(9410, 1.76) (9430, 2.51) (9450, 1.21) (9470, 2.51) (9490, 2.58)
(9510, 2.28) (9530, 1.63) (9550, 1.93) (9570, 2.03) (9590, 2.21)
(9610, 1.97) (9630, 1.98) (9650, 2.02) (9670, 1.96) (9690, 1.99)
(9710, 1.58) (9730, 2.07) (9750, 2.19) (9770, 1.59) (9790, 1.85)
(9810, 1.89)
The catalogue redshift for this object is 0.18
